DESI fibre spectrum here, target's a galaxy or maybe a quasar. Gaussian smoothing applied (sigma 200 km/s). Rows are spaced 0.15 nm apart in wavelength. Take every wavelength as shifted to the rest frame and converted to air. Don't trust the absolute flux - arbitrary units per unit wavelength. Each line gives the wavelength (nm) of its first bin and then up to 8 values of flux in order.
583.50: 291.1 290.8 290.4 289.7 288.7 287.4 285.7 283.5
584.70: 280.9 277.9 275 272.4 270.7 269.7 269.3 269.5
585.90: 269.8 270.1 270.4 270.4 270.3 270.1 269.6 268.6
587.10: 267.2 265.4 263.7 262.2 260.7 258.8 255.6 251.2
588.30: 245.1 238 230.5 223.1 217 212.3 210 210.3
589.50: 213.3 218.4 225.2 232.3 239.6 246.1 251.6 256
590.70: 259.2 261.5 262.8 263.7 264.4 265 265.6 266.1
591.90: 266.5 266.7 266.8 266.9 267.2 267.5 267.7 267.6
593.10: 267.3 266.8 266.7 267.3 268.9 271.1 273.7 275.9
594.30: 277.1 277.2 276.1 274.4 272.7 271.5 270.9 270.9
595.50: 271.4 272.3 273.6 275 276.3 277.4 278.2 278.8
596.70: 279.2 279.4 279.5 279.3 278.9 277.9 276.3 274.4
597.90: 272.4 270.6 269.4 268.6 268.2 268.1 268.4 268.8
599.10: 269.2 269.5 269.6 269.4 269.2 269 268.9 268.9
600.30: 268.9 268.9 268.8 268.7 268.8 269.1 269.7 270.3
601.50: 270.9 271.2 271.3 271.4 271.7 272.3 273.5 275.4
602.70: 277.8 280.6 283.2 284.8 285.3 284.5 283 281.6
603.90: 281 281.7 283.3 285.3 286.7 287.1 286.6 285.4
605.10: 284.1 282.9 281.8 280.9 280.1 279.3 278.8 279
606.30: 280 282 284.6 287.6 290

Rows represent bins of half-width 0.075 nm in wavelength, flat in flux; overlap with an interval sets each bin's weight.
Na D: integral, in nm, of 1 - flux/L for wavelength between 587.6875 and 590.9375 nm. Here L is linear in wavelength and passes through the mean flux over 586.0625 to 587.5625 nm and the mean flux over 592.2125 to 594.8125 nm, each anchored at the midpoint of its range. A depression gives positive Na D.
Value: 0.39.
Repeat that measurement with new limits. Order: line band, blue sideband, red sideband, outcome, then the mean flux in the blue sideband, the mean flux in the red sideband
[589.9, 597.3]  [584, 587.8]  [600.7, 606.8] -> 0.186 nm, 272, 279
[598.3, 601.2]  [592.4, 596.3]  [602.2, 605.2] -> 0.092 nm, 272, 282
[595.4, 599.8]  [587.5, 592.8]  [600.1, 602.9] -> -0.169 nm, 248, 271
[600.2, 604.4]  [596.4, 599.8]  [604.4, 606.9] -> 0.045 nm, 273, 283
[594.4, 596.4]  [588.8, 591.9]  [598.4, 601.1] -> -0.135 nm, 242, 269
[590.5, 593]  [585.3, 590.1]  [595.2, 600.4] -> -0.058 nm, 249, 273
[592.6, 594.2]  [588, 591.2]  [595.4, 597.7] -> -0.064 nm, 237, 277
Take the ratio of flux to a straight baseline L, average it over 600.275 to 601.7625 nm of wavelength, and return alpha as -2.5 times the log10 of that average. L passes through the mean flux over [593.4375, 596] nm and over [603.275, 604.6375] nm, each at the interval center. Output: 0.04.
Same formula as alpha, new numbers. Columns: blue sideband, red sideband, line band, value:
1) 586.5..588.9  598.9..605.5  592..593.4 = -0.02 mag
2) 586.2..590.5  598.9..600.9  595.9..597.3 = -0.06 mag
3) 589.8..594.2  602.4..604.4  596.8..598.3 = -0.02 mag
